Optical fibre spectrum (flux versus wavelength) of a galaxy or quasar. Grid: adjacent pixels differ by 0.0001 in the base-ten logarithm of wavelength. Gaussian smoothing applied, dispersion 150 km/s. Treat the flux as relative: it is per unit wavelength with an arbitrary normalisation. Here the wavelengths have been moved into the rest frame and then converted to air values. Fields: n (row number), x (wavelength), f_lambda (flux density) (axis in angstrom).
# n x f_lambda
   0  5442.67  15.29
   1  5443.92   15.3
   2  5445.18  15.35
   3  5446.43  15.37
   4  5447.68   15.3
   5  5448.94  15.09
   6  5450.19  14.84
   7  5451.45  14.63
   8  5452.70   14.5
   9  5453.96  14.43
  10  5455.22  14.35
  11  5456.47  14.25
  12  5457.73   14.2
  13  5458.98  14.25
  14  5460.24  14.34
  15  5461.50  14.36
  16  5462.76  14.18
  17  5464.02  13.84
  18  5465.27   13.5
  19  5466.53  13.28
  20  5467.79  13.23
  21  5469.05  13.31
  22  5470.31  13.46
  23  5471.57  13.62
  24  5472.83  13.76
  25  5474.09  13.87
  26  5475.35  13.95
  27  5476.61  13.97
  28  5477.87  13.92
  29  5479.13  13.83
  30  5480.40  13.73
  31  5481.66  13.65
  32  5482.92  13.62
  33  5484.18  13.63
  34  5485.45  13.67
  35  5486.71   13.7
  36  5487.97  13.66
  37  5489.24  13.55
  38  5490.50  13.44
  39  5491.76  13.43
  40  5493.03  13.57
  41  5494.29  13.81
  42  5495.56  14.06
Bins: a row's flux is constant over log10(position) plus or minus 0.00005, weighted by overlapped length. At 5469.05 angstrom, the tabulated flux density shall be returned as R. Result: 13.31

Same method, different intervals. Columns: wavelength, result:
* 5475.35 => 13.95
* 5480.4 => 13.73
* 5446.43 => 15.37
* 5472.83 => 13.76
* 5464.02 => 13.84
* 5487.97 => 13.66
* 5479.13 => 13.83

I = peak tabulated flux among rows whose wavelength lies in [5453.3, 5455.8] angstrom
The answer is 14.43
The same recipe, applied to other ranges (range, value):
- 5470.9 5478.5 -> 13.97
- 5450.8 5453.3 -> 14.63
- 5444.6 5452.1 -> 15.37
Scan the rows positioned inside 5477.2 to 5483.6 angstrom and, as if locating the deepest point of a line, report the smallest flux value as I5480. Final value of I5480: 13.62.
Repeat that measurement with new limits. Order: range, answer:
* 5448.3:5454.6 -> 14.43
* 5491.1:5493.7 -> 13.43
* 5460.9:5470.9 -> 13.23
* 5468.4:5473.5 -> 13.31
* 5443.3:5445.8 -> 15.3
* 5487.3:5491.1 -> 13.44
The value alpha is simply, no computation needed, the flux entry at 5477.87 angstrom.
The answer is 13.92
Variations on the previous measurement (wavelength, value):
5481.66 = 13.65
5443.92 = 15.3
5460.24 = 14.34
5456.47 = 14.25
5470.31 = 13.46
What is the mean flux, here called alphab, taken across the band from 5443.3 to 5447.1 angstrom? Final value 15.3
